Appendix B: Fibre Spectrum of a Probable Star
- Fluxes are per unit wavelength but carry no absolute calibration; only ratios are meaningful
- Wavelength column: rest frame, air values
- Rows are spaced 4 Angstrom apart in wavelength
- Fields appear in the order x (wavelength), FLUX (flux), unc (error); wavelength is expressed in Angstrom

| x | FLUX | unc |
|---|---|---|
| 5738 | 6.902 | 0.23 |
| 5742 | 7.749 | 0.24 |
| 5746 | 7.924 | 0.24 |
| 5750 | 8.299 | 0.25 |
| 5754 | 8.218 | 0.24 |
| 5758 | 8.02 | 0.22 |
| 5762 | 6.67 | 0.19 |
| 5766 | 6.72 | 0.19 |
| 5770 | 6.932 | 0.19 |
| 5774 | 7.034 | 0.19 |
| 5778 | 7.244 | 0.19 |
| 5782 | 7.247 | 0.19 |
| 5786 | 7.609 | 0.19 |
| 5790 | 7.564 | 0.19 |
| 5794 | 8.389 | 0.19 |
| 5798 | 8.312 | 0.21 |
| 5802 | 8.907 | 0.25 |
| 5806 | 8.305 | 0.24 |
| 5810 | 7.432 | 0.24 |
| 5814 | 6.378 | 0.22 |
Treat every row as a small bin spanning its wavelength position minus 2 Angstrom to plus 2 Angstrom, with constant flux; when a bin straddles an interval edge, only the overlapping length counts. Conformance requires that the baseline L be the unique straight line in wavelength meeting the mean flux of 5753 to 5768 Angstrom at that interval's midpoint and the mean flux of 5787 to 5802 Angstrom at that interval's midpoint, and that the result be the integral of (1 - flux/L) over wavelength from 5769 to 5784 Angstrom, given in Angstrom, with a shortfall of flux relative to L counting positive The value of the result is 1.2 Angstrom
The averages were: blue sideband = 7.35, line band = 7.13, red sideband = 8.17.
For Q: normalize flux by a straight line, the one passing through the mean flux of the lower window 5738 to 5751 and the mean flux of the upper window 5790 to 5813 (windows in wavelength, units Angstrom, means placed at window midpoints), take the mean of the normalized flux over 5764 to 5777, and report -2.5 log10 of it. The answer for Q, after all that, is 0.15 mag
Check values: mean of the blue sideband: 7.8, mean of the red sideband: 8.13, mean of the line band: 6.92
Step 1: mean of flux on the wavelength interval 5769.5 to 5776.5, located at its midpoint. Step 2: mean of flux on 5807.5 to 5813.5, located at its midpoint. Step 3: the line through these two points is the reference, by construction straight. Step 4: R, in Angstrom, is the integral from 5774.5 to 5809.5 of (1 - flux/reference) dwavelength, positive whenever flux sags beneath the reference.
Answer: -3.70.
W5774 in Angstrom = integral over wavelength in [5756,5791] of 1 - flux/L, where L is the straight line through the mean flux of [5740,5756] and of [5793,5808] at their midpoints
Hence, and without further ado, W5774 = 4.4 Angstrom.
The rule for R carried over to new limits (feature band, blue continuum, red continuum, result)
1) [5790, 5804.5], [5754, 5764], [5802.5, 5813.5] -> -1.2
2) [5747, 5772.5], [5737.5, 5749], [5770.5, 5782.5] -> -0.2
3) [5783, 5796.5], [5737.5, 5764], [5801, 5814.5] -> -0.1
